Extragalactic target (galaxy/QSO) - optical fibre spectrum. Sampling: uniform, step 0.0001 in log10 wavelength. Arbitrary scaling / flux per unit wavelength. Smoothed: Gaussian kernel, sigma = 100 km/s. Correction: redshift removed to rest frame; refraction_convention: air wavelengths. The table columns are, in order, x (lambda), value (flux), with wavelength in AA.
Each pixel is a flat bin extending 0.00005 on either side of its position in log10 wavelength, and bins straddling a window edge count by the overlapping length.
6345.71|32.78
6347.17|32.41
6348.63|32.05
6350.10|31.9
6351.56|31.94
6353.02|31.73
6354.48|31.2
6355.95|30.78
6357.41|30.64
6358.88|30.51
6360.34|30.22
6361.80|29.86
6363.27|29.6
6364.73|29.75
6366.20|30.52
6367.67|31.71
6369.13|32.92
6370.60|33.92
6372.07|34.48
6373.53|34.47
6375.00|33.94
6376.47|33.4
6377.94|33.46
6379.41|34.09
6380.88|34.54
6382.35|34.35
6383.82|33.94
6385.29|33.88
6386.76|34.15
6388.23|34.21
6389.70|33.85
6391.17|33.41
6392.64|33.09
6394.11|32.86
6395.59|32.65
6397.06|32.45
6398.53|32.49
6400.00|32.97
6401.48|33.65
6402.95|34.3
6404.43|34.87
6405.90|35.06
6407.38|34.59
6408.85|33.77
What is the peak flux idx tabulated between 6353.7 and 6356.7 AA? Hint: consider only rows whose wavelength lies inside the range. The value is 31.2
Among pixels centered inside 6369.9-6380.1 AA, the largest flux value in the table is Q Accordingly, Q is 34.48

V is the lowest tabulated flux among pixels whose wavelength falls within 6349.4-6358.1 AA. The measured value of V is 30.64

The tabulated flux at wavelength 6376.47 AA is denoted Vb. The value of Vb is 33.4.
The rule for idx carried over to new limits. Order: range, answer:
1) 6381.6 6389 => 34.35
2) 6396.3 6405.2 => 34.87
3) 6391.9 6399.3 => 33.09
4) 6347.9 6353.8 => 32.05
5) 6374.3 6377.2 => 33.94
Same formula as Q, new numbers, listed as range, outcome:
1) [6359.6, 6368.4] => 31.71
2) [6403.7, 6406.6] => 35.06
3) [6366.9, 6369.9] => 32.92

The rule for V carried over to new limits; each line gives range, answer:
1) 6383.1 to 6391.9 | 33.41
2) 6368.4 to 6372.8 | 32.92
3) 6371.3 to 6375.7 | 33.94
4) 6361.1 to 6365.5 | 29.6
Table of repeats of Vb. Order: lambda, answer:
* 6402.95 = 34.3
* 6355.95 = 30.78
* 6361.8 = 29.86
